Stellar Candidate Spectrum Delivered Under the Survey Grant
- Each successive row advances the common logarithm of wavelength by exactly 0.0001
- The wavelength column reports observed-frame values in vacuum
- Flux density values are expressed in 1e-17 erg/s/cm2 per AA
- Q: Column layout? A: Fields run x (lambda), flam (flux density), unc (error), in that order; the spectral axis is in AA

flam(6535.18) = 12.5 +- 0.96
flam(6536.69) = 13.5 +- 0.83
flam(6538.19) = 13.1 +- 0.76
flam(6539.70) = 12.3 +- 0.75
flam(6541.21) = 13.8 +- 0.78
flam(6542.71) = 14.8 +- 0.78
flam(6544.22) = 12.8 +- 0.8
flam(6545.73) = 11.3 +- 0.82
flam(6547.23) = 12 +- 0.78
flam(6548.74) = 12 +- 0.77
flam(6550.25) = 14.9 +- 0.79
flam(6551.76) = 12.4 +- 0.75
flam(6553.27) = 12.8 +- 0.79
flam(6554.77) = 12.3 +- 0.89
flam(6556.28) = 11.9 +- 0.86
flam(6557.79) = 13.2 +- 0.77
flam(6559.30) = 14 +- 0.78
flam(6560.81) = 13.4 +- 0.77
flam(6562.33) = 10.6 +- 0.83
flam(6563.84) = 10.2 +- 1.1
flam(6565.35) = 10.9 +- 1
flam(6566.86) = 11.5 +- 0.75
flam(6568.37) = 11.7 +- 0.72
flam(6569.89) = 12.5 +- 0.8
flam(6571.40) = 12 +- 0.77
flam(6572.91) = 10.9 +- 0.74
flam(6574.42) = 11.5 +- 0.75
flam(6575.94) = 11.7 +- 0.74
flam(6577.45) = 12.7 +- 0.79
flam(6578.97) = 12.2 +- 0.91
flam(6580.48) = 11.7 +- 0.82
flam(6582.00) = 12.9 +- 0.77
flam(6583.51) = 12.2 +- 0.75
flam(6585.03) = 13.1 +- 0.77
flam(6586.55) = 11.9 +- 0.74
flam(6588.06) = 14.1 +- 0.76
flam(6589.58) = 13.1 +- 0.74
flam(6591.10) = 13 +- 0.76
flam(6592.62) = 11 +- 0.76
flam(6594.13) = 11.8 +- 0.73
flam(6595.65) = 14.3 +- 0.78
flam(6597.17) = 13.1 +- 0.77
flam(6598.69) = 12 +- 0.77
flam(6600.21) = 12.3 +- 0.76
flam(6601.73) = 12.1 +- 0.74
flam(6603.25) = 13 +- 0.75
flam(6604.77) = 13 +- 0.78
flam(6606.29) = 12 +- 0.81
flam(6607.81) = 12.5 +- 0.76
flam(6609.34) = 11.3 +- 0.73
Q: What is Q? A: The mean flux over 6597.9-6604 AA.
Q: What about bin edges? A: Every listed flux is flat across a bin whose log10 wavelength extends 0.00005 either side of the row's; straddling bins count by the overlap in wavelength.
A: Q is 12.4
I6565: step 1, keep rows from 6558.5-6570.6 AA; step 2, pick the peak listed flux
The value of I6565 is 14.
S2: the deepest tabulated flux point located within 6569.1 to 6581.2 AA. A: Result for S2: 10.9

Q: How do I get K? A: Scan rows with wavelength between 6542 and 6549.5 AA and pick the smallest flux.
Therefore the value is 11.3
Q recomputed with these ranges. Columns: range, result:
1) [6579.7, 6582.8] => 12.3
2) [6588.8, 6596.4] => 12.6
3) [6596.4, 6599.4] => 12.6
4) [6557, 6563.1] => 12.8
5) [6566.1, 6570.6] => 11.9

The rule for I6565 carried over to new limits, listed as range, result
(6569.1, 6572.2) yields 12.5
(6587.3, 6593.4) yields 14.1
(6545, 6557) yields 14.9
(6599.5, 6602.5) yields 12.3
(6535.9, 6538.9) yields 13.5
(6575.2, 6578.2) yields 12.7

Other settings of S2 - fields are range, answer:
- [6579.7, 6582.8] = 11.7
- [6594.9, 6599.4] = 12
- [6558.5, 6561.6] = 13.4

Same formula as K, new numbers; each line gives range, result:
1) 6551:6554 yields 12.4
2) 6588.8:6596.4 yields 11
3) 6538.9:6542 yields 12.3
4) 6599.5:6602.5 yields 12.1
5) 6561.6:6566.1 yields 10.2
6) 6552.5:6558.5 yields 11.9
